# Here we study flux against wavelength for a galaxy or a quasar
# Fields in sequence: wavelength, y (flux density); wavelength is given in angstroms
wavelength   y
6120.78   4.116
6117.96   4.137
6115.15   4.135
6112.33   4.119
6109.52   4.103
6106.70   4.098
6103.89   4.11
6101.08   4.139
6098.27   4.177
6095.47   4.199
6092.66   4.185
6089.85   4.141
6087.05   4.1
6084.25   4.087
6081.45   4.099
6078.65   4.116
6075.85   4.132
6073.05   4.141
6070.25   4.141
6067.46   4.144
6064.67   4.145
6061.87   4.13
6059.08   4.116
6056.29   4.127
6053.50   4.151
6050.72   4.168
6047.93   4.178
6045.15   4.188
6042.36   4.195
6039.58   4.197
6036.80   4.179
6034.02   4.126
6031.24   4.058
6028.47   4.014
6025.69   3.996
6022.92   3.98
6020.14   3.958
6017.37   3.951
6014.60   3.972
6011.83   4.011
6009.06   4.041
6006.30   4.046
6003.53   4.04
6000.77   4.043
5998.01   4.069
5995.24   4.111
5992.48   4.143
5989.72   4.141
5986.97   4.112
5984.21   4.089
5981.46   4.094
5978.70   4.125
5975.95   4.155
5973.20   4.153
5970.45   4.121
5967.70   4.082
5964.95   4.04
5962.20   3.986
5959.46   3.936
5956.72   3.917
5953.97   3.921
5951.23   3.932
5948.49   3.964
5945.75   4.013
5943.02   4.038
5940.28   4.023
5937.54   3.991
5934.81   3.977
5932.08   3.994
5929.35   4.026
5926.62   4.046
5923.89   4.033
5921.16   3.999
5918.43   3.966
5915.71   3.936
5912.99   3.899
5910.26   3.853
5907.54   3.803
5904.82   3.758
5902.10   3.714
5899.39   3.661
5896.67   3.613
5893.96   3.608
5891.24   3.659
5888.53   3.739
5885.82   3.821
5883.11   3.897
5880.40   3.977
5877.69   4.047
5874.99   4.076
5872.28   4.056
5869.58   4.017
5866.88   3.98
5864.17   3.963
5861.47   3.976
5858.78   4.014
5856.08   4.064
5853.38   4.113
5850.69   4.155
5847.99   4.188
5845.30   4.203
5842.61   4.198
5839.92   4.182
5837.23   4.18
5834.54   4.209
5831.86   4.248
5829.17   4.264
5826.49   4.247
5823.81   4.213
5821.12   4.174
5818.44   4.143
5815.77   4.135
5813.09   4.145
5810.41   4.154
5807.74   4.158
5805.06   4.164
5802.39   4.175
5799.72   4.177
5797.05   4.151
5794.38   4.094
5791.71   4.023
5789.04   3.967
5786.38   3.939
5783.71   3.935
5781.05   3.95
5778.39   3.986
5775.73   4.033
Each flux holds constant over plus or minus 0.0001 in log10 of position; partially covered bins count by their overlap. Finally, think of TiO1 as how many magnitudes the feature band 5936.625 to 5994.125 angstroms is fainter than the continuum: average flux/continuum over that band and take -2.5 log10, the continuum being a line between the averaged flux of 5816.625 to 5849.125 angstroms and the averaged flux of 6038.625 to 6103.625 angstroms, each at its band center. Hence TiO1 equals 0.033 mag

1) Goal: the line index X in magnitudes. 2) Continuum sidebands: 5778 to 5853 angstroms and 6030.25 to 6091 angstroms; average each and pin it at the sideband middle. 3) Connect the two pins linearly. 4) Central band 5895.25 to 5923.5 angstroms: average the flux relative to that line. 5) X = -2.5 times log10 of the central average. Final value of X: 0.08 mag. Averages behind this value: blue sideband 4.14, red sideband 4.14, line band 3.83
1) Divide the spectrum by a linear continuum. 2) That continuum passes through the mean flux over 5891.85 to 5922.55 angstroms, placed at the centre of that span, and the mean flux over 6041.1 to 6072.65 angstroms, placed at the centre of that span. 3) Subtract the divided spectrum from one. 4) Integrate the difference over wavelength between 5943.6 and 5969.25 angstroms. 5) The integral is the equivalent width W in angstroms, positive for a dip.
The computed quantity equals -0.4 angstroms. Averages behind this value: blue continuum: 3.8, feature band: 3.98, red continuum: 4.15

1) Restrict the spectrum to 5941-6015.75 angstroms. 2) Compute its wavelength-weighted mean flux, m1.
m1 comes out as 4.05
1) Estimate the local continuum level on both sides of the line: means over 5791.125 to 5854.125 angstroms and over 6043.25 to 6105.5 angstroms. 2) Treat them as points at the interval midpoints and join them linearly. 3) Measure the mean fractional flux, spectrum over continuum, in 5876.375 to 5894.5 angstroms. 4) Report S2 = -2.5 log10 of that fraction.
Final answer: 0.09 mag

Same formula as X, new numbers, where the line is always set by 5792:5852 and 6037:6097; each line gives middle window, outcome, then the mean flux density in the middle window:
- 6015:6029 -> 0.05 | 3.98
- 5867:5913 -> 0.09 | 3.84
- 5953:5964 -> 0.06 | 3.94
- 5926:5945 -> 0.04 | 4.01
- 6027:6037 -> 0.02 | 4.08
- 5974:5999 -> 0.01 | 4.12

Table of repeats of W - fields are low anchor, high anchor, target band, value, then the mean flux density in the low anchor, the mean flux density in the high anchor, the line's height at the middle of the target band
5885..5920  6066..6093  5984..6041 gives -0.97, 3.77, 4.13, 3.99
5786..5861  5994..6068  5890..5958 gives 3.67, 4.15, 4.09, 4.12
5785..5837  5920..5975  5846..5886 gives 0.59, 4.15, 4.01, 4.09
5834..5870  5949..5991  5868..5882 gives 0.21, 4.1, 4.05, 4.09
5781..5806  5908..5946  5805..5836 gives -1.10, 4.06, 3.98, 4.05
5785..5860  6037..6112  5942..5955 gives 0.54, 4.15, 4.14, 4.14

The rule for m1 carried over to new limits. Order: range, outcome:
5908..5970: 3.98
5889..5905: 3.67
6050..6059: 4.14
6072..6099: 4.14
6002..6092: 4.1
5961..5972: 4.06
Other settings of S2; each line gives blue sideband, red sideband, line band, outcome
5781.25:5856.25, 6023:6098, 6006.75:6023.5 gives 0.04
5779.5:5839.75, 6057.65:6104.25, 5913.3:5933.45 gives 0.04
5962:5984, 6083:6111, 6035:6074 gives -0.01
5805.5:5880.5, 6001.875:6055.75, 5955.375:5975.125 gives 0.02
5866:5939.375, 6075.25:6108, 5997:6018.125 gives 0.00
